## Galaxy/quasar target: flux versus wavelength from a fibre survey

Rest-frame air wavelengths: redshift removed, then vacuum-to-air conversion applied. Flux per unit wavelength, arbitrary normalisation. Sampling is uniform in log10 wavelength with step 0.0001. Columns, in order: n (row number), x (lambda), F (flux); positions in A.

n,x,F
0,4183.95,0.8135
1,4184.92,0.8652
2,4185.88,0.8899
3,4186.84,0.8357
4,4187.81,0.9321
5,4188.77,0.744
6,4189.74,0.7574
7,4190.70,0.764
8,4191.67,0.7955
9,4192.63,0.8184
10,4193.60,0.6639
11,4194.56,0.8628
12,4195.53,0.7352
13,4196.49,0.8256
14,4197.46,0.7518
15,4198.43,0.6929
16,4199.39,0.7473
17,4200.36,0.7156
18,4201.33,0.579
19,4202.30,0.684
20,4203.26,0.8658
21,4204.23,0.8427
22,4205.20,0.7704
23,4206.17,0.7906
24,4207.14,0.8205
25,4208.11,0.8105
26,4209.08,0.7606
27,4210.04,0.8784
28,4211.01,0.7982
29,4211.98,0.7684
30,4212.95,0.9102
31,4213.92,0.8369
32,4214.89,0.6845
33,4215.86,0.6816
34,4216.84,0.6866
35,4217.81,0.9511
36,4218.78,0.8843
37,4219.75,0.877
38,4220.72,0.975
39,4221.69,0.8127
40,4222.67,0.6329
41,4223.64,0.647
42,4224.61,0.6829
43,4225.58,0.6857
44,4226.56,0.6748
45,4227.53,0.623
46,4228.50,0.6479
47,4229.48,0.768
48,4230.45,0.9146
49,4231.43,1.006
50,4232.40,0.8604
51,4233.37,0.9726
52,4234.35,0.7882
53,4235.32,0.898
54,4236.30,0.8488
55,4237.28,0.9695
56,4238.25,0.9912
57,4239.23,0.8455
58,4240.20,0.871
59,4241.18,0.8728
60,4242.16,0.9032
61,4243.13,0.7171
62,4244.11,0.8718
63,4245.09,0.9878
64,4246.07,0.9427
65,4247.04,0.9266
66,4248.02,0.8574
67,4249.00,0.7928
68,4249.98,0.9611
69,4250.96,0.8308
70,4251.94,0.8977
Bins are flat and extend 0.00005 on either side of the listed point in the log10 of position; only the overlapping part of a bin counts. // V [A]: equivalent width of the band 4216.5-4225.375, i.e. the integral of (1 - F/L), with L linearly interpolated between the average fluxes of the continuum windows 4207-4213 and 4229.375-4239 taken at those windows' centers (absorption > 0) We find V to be 0.6 A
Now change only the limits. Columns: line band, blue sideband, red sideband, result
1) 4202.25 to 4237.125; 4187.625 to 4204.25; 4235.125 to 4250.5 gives 1.0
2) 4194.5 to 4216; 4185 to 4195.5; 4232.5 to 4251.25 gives 1.4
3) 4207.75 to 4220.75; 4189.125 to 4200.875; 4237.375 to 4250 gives -0.1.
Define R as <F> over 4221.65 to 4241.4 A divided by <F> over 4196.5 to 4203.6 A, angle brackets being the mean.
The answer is 1.12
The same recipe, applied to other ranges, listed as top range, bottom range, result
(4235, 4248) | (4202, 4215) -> 1.11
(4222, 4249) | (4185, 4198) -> 1.04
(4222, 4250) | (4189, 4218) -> 1.08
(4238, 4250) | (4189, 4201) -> 1.16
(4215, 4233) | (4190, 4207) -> 1.02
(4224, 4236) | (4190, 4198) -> 1.02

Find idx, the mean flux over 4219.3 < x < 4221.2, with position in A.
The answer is 0.928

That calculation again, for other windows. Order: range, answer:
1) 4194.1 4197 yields 0.807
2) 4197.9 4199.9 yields 0.721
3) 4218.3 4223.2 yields 0.834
